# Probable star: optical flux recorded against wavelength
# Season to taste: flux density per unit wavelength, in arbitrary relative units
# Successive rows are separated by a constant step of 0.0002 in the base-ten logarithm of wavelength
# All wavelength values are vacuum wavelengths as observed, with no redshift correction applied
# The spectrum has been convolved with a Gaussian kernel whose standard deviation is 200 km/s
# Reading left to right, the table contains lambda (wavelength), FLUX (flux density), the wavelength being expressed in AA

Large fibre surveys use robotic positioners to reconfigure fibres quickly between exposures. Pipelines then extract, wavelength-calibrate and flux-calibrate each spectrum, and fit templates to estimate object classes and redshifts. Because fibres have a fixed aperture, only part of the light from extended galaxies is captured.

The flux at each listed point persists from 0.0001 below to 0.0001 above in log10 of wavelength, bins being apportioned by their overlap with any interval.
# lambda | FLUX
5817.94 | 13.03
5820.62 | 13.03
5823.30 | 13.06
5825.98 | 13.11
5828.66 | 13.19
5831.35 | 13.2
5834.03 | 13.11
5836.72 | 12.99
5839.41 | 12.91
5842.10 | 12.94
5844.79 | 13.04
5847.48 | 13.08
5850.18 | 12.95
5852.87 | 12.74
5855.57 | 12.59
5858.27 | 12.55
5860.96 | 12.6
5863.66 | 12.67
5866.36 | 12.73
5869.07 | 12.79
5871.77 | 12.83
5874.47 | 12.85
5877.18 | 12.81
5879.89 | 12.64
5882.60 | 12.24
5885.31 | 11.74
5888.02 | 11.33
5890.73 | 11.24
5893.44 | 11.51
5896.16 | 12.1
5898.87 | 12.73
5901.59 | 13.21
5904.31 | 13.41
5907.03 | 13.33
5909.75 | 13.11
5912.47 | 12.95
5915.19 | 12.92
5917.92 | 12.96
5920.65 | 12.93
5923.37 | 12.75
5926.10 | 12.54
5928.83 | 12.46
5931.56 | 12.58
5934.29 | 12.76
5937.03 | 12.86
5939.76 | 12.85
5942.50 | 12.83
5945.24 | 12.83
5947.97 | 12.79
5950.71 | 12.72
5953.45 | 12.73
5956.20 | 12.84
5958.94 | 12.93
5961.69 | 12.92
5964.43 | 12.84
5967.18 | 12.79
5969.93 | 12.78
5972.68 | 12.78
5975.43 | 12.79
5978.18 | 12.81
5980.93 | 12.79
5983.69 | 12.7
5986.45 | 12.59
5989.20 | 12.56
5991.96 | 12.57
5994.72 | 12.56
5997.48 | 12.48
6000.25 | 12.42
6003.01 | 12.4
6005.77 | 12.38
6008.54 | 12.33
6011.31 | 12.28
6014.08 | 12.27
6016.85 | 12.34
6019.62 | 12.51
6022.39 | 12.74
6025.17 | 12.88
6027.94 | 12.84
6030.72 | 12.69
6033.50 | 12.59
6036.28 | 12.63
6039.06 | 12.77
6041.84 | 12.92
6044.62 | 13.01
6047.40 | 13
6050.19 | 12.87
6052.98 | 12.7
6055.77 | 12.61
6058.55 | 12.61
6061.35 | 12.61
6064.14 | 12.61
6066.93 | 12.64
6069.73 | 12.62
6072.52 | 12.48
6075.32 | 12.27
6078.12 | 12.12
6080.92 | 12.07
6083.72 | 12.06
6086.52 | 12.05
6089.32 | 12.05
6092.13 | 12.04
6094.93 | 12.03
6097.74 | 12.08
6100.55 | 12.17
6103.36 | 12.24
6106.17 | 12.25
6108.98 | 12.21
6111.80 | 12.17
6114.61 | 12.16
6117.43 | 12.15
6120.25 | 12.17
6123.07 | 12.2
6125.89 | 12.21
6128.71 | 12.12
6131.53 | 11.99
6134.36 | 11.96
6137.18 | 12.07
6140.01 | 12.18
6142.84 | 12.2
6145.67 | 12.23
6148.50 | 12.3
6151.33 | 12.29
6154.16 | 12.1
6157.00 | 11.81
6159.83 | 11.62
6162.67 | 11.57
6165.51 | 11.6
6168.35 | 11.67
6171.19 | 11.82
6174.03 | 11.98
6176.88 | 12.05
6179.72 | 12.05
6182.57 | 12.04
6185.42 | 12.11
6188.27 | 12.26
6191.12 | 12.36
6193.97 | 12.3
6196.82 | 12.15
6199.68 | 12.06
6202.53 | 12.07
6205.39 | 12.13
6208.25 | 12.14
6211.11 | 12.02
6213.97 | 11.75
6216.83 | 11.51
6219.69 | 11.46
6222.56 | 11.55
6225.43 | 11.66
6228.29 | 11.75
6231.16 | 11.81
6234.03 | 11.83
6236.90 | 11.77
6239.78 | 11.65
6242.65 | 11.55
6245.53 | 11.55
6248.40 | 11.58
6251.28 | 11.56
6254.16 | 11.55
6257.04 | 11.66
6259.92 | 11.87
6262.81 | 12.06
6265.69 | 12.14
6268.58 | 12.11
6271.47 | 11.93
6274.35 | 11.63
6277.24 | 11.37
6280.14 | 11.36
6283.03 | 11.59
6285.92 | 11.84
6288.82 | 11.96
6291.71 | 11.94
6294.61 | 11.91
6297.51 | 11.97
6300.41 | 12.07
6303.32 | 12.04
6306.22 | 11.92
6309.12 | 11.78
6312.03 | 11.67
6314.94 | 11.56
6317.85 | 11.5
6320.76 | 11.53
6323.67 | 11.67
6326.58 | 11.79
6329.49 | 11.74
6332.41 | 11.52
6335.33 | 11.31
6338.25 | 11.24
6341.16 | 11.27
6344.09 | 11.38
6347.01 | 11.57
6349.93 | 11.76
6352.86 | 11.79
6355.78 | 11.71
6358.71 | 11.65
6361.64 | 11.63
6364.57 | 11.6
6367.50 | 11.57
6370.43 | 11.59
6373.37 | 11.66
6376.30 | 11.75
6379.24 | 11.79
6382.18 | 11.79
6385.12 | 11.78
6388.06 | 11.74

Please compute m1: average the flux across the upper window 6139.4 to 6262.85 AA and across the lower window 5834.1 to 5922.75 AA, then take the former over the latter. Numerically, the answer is 0.94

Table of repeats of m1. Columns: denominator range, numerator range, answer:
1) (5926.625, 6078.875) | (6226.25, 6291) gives 0.93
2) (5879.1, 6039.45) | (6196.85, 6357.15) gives 0.93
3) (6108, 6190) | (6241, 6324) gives 0.98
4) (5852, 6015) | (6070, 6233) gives 0.95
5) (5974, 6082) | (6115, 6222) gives 0.95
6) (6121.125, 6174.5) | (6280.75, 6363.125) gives 0.97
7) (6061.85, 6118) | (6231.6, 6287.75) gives 0.96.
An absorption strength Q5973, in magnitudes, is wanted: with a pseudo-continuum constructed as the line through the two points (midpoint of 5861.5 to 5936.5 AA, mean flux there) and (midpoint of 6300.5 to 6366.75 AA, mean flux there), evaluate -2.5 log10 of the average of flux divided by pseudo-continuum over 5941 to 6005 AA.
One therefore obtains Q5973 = -0.02 mag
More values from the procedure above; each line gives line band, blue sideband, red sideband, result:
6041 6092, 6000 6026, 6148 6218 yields -0.02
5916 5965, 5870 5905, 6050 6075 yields -0.03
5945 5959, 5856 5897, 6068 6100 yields -0.05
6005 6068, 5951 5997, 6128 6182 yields -0.01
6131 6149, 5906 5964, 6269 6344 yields 0.01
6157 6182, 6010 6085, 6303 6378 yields 0.03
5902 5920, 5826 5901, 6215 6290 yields -0.05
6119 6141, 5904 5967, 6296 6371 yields 0.01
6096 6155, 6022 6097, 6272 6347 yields 0.01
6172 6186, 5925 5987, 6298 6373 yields 0.01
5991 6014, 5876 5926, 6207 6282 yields -0.01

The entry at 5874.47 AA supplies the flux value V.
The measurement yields 12.85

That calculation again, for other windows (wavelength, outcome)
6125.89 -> 12.21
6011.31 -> 12.28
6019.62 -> 12.51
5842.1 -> 12.94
